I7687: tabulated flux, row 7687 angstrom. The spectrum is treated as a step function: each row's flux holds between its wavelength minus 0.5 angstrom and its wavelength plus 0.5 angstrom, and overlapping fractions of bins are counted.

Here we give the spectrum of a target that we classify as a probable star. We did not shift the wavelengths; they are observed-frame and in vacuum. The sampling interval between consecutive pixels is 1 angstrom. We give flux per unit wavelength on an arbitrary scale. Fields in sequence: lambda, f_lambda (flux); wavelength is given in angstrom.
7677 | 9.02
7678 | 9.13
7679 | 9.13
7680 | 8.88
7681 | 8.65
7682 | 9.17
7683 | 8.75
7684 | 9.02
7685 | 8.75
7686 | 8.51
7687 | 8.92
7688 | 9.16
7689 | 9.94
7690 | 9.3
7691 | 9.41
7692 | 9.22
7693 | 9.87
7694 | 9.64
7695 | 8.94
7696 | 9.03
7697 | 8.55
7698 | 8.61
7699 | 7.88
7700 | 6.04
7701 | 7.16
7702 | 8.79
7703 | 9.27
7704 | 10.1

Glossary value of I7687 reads 8.92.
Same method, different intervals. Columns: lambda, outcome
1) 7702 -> 8.79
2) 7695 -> 8.94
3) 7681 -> 8.65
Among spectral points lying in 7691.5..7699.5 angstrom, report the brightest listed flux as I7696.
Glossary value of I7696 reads 9.87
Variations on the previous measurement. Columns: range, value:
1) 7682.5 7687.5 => 9.02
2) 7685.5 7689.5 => 9.94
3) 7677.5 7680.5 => 9.13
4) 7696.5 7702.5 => 8.79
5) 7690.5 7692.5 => 9.41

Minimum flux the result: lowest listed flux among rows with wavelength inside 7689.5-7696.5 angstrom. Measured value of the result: 8.94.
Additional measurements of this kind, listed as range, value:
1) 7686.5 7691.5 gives 8.92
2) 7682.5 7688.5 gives 8.51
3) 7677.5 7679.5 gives 9.13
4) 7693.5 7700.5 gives 6.04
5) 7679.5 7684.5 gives 8.65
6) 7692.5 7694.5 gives 9.64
